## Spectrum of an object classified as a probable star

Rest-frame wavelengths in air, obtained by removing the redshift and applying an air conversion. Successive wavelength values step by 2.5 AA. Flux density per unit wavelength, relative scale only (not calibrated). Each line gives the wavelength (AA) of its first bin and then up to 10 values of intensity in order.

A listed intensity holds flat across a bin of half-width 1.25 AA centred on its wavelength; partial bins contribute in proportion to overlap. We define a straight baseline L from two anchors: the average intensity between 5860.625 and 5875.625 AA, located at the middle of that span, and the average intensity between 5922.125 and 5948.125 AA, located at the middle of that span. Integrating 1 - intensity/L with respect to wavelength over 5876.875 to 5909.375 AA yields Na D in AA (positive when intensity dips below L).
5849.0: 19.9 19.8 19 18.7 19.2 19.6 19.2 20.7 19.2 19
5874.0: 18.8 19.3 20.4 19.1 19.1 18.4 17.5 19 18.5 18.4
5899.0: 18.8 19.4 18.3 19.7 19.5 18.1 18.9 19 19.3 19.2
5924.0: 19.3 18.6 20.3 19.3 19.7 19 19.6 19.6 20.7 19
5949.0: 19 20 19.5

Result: 0.9 AA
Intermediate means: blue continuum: 19.4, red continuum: 19.5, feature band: 18.9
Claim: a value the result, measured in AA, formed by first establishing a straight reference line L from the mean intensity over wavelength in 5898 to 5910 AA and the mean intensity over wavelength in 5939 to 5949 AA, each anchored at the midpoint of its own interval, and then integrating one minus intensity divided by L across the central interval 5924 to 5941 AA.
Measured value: 0.08 AA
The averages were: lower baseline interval 19.1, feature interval 19.4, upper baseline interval 19.6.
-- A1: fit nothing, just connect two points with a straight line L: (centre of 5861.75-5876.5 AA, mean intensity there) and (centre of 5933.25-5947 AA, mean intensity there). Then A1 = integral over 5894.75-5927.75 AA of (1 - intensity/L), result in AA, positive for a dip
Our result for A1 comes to 1.0 AA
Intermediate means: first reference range 19.4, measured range 19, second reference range 19.6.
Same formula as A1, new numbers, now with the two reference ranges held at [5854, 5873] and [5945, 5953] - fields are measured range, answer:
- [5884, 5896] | 0.57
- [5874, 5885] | -0.03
